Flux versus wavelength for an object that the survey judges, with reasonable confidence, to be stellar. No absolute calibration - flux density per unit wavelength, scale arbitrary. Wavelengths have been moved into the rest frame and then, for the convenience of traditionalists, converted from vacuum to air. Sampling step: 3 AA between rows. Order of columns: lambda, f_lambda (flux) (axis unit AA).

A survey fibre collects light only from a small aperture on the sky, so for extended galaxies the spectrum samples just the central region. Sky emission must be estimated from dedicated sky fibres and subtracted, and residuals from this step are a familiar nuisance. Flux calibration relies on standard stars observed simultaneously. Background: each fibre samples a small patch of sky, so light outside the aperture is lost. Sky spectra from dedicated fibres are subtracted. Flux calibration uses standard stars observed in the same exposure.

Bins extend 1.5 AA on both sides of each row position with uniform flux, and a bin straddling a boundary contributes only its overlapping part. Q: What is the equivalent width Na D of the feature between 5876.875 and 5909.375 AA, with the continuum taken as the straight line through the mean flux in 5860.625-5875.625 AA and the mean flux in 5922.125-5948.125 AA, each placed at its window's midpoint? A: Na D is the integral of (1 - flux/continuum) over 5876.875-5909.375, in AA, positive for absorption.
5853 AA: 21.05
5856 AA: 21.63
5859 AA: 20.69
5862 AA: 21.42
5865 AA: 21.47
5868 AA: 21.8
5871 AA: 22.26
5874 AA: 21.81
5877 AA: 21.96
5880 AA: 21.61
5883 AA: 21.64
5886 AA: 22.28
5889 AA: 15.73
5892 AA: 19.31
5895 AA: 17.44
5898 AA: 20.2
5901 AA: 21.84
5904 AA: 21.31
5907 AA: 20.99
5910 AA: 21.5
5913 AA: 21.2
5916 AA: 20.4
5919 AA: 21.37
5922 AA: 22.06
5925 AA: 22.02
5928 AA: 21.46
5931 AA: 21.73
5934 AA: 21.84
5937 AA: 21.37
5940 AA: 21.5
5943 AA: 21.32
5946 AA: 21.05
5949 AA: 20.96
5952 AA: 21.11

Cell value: 2.0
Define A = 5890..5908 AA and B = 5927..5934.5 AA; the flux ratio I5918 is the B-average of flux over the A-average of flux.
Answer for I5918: 1.08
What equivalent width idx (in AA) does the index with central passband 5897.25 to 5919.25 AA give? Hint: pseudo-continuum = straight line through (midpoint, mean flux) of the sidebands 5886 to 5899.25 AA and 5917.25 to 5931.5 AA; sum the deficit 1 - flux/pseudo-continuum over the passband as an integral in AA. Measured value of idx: -1.1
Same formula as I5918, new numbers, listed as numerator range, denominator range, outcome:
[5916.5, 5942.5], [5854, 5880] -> 1.00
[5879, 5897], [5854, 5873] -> 0.91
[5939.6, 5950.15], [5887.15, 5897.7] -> 1.18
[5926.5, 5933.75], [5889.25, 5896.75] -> 1.20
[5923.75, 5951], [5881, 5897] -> 1.11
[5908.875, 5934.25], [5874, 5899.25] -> 1.07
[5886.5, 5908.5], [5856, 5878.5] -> 0.91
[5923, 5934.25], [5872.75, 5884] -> 1.00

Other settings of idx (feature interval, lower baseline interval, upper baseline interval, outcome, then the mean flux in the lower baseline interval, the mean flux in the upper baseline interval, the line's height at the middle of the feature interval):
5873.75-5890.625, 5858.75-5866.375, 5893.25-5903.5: -0.2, 21.3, 20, 20.6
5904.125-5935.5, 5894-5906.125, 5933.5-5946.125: -0.9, 20.4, 21.4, 20.9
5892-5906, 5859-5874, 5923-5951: 0.9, 21.6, 21.5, 21.6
